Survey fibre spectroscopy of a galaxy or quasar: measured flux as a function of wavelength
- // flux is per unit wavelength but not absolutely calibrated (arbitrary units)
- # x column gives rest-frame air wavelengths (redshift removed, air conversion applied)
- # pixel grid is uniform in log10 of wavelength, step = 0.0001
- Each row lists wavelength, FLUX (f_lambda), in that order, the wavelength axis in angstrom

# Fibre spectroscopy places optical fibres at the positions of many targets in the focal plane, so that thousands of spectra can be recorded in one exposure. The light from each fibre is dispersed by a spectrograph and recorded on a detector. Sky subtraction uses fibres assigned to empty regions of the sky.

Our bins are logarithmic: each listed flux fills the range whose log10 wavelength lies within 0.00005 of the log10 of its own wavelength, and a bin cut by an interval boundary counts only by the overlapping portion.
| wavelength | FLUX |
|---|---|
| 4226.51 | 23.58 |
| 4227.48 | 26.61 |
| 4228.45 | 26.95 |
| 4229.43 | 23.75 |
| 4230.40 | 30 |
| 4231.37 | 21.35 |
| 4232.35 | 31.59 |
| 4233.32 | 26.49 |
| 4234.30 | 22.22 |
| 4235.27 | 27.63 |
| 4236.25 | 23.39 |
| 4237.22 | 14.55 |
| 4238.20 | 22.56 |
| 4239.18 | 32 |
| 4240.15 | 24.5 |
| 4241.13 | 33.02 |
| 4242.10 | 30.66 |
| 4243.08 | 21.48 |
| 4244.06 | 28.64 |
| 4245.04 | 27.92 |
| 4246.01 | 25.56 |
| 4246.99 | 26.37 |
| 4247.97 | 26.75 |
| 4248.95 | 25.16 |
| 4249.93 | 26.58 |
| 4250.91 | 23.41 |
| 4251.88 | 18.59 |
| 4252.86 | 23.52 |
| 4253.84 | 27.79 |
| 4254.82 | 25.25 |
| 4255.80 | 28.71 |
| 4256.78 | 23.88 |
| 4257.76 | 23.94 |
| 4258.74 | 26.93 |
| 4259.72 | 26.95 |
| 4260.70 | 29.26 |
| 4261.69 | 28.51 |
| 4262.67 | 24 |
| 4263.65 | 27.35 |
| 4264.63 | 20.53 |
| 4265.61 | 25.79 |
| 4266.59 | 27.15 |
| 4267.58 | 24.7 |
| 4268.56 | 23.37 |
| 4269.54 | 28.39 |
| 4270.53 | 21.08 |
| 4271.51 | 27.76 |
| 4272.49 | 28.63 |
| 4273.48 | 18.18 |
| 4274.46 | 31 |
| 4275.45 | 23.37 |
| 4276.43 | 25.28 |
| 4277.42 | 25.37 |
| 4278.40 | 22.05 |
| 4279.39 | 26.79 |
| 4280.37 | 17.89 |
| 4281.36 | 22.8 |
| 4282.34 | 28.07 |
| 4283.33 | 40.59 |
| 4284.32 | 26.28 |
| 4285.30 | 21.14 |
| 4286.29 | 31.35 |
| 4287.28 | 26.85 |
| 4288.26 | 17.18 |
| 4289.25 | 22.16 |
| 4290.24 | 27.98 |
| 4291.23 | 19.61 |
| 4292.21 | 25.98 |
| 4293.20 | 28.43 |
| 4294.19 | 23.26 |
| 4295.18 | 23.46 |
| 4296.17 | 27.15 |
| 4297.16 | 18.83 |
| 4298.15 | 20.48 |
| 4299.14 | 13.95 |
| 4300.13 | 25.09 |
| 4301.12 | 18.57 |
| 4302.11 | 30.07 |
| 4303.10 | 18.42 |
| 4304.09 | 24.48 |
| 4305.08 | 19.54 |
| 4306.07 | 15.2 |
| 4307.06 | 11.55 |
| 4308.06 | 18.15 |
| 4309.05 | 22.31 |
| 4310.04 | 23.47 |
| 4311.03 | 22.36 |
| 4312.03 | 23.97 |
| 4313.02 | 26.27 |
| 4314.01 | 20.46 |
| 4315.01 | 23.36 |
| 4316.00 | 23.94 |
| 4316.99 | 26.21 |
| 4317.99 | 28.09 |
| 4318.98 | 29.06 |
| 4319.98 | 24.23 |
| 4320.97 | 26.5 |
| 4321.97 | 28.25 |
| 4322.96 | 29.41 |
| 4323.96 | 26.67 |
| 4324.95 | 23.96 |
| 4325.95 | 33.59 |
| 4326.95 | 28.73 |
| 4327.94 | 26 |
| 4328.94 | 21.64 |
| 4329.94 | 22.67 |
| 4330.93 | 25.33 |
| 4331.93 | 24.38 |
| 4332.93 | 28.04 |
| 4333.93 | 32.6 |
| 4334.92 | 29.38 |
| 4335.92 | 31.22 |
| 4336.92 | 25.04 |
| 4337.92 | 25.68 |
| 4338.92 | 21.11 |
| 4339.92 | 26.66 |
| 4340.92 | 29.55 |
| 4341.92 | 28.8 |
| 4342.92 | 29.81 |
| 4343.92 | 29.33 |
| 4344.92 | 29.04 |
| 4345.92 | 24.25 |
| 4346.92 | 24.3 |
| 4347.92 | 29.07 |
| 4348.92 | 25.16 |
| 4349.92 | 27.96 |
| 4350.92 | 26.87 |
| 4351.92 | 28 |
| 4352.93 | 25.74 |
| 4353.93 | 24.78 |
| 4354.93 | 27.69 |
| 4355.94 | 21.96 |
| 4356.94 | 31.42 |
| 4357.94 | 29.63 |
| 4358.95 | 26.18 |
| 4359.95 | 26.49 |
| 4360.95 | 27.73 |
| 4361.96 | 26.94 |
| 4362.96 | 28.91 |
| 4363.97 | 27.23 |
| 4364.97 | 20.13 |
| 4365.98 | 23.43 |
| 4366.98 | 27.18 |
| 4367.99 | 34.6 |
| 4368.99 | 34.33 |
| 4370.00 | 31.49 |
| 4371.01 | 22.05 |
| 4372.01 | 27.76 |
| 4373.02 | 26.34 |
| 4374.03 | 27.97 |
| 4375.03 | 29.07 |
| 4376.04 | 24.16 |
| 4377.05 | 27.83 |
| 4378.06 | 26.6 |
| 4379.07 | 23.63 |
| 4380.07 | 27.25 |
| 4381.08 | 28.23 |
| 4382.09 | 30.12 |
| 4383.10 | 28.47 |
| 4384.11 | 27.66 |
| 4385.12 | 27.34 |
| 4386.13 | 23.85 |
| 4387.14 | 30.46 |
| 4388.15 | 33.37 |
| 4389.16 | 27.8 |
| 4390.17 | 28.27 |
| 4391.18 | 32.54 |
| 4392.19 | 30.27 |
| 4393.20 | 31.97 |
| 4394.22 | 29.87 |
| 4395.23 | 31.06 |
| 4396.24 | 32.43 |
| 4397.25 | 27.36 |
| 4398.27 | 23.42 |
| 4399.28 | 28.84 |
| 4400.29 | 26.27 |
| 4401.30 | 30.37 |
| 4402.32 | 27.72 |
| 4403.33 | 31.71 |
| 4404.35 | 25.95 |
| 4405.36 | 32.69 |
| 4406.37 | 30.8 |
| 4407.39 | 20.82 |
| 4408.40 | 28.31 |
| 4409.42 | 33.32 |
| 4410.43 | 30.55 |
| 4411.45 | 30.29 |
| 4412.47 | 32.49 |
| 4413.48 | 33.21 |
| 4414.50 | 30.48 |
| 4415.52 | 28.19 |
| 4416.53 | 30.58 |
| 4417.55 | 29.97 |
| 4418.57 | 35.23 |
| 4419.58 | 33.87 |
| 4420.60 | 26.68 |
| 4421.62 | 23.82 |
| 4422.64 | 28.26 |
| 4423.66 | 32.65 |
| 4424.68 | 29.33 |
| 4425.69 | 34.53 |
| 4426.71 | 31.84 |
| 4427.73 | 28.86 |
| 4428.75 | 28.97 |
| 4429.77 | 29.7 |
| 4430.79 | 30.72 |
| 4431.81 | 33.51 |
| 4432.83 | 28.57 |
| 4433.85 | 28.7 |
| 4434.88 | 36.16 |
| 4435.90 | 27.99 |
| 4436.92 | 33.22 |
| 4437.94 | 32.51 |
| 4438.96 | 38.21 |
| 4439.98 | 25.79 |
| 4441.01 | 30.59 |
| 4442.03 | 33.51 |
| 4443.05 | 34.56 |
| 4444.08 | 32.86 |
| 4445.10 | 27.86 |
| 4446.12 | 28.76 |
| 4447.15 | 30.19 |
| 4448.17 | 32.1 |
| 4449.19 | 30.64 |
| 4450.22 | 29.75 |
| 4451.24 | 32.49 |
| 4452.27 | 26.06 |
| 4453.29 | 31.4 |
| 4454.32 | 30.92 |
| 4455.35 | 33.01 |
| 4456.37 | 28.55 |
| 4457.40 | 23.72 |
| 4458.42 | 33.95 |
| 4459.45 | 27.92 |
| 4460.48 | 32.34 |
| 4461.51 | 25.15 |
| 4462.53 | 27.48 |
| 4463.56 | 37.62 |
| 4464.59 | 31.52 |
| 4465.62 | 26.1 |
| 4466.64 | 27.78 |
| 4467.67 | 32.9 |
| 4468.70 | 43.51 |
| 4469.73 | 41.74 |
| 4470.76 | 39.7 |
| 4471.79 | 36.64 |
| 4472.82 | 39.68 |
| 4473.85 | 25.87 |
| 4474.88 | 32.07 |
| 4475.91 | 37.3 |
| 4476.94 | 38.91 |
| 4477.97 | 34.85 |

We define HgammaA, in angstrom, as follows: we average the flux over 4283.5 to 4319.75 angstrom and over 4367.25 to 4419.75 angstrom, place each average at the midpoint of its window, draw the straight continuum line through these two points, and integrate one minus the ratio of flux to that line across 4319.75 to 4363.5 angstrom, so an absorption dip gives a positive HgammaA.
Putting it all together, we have -2.3 angstrom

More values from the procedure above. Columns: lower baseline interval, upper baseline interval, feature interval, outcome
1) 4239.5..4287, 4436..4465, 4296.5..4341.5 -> 5.0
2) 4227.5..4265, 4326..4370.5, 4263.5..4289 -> 0.9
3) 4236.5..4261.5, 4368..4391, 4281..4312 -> 4.1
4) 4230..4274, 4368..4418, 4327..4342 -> 0.6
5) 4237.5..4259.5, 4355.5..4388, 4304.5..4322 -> 2.6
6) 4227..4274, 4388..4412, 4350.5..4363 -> 0.5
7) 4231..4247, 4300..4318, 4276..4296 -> -1.6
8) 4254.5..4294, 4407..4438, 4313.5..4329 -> 0.4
